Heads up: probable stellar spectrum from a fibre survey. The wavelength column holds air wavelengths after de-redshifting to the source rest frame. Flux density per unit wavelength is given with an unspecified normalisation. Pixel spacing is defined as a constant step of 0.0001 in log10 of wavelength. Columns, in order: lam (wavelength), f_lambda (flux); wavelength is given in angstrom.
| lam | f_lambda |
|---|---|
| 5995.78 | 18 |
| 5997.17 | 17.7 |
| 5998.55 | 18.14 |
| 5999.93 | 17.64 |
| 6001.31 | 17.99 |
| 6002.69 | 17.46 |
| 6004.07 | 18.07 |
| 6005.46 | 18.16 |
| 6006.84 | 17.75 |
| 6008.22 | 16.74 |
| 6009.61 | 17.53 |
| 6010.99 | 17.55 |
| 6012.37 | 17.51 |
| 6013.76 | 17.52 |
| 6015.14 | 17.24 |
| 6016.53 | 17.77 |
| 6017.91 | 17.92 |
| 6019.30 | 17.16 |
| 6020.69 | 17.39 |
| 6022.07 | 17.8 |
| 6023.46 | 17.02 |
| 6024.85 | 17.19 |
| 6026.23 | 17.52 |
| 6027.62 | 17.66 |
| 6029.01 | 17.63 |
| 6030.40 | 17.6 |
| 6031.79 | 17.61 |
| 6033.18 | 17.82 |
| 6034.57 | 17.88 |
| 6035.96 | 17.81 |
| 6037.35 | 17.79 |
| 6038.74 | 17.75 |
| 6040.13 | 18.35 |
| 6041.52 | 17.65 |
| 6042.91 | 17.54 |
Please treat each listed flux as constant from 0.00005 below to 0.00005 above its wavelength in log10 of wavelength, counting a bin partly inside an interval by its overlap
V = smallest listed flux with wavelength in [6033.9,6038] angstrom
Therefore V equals 17.79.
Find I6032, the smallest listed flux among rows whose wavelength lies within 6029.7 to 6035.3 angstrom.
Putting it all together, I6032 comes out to 17.6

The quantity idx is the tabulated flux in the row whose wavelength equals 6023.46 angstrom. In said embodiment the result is 17.02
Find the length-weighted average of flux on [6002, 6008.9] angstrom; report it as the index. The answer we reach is 17.6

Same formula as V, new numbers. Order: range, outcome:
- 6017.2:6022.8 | 17.16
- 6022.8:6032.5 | 17.02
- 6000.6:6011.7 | 16.74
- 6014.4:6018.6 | 17.24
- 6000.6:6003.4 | 17.46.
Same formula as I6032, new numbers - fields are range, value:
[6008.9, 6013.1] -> 17.51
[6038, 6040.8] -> 17.75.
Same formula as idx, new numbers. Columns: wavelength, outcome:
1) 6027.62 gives 17.66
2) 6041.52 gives 17.65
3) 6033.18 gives 17.82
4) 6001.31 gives 17.99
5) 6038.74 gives 17.75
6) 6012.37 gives 17.51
